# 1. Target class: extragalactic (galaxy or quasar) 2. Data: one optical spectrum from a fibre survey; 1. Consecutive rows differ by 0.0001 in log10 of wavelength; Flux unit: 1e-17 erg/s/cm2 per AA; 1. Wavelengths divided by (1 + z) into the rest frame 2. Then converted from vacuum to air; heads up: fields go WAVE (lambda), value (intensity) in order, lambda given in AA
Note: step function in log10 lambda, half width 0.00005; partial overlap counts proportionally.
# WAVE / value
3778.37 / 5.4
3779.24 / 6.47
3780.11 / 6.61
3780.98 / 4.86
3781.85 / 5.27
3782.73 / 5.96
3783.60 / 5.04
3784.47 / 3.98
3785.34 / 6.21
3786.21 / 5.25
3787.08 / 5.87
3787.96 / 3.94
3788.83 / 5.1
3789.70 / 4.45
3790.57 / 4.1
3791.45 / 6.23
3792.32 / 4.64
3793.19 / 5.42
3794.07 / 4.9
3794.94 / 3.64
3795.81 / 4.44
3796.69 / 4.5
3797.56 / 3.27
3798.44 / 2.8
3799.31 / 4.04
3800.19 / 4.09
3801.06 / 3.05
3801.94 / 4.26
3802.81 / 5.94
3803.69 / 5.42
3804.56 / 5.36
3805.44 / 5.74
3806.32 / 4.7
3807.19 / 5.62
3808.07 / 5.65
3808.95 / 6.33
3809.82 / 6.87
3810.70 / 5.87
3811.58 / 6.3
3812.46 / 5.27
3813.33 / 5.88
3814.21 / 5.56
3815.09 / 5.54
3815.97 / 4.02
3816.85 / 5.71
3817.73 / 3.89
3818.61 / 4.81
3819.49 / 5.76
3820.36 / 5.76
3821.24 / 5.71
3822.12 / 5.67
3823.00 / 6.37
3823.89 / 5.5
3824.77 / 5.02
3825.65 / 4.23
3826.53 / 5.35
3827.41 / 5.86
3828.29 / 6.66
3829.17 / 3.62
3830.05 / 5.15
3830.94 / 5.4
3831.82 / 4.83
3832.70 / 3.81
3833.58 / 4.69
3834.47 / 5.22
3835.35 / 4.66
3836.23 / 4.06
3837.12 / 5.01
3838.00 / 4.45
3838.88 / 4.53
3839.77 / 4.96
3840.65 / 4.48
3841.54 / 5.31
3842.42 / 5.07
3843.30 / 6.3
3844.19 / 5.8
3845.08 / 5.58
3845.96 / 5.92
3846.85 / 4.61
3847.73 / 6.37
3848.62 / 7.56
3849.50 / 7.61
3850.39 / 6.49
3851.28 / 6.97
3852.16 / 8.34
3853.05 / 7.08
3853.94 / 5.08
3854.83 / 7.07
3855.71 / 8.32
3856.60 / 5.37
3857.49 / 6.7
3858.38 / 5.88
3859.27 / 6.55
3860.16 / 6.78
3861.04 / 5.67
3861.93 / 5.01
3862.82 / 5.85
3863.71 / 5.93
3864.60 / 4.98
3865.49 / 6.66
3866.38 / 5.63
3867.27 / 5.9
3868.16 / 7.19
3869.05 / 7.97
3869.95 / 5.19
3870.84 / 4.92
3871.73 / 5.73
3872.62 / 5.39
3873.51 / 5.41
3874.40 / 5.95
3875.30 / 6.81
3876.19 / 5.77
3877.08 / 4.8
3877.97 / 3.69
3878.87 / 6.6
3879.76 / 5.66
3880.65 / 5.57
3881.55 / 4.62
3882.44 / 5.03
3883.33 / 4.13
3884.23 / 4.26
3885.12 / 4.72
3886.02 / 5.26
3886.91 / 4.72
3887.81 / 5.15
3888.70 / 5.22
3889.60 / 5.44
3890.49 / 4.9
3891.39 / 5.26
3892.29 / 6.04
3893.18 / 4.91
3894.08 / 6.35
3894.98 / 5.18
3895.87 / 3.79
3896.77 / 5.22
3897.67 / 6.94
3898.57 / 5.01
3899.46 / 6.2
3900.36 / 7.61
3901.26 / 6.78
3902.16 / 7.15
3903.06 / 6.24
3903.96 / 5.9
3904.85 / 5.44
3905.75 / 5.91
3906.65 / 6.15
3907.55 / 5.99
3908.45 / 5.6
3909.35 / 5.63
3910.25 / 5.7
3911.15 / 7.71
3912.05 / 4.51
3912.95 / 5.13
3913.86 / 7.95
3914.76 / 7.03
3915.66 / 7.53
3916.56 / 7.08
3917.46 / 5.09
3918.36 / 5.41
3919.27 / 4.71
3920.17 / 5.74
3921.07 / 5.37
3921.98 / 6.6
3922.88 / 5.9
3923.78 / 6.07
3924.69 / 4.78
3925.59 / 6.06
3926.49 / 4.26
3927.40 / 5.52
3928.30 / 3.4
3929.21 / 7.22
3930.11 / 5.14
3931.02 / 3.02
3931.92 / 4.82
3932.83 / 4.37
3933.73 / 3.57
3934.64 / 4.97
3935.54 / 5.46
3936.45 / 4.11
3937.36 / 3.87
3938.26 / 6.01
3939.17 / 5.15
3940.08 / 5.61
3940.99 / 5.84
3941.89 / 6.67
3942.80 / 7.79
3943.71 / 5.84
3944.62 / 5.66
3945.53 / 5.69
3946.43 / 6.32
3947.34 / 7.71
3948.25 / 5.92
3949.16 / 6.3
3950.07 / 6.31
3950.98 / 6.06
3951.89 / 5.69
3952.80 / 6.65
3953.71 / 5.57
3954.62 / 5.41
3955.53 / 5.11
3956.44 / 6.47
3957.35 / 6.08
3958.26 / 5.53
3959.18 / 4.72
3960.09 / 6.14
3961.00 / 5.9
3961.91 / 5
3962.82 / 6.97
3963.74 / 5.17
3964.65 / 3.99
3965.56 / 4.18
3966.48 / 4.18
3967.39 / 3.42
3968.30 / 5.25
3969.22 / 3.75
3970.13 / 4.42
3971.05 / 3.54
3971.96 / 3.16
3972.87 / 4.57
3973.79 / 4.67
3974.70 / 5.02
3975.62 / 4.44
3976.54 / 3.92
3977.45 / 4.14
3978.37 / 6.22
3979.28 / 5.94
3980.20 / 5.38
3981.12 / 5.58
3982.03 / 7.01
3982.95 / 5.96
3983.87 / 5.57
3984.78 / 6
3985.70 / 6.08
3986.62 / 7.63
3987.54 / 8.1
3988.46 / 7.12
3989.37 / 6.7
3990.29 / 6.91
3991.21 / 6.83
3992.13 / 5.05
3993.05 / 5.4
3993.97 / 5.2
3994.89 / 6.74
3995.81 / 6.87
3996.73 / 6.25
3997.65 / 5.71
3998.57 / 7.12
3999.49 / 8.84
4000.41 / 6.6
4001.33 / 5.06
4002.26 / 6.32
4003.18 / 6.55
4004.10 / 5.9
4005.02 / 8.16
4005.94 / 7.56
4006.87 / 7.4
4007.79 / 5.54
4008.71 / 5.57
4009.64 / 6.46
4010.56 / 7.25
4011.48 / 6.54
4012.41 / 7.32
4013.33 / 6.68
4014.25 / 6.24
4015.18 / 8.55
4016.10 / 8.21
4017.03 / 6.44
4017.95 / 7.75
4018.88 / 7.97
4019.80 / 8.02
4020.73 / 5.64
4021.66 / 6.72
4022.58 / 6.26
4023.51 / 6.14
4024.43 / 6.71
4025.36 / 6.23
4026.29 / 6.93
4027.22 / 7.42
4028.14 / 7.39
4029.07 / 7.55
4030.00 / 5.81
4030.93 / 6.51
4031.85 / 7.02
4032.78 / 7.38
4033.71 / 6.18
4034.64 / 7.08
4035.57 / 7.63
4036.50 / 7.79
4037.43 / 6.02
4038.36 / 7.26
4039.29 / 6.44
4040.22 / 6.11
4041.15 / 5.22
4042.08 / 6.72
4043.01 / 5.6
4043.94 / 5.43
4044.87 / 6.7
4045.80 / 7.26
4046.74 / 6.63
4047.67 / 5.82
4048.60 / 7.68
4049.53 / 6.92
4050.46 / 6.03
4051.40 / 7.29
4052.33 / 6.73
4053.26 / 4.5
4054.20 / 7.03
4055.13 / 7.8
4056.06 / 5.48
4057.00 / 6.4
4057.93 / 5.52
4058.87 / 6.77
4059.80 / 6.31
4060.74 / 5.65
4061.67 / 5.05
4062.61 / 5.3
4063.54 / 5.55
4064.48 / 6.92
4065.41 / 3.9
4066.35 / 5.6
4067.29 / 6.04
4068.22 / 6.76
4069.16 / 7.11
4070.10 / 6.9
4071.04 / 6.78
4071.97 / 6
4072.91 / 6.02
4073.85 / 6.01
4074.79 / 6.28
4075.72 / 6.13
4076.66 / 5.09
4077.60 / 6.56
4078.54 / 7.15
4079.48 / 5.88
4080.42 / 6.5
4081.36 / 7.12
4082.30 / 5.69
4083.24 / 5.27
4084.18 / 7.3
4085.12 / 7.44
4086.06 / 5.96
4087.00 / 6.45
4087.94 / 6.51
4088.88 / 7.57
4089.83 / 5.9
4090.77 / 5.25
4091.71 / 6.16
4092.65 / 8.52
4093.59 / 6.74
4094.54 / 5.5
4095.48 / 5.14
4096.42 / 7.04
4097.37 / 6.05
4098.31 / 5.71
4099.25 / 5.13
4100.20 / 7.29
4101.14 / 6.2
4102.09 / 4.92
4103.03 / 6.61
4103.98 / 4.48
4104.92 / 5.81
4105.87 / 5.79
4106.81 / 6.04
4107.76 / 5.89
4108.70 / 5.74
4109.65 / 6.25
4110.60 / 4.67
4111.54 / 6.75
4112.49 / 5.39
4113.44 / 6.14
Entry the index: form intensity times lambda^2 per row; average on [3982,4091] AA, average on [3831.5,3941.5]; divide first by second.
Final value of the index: 1.25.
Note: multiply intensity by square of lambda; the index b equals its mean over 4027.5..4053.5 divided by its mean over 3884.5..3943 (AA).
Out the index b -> 1.3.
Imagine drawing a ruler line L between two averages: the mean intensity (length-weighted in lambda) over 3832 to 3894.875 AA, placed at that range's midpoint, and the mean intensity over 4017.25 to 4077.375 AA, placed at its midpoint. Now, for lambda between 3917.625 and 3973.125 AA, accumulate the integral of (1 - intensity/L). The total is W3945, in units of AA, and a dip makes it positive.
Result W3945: 6.3 AA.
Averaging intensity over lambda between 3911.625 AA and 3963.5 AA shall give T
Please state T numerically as 5.66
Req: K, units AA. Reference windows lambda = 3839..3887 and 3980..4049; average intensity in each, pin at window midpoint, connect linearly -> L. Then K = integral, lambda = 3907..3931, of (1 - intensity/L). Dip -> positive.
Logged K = 1.47 AA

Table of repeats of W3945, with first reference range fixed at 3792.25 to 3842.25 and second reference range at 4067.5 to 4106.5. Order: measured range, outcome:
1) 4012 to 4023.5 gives -2.3 AA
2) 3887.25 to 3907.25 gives -1.4 AA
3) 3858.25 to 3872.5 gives -2.0 AA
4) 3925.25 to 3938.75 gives 1.9 AA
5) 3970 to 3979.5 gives 2.0 AA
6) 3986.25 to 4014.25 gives -3.7 AA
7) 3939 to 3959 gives -1.5 AA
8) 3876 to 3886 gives 0.6 AA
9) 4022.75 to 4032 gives -1.2 AA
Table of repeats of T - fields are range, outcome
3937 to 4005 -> 5.76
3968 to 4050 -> 6.36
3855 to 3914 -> 5.75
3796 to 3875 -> 5.52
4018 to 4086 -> 6.45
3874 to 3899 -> 5.25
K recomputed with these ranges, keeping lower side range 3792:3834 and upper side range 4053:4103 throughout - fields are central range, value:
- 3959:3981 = 3.7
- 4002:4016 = -2.2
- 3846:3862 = -4.0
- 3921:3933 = 0.8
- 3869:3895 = 0.2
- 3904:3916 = -1.5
